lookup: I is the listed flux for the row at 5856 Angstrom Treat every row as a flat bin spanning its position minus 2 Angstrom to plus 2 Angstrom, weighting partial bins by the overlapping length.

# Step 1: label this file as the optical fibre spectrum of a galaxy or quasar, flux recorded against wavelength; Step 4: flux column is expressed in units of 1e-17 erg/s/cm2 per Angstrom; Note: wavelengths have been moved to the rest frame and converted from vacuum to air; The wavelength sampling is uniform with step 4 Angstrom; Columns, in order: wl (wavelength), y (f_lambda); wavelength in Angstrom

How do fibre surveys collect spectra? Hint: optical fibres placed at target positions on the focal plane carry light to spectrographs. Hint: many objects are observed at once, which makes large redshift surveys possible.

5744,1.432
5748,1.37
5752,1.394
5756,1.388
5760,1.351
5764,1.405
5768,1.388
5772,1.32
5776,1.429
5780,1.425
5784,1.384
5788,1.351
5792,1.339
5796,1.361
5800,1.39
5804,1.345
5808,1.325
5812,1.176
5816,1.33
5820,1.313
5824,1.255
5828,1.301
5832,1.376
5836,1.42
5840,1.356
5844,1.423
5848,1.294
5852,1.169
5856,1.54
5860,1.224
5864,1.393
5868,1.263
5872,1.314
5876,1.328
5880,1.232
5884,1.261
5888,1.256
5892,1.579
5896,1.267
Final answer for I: 1.54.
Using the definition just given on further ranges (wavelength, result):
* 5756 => 1.388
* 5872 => 1.314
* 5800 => 1.39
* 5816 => 1.33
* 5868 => 1.263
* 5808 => 1.325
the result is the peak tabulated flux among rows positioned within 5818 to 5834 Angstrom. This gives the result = 1.376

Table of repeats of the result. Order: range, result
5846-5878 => 1.54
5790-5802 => 1.39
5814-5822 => 1.33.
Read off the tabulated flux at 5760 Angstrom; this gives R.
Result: 1.351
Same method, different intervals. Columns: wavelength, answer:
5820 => 1.313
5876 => 1.328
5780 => 1.425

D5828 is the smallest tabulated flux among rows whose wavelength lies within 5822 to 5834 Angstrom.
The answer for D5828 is 1.255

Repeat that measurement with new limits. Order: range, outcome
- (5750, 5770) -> 1.351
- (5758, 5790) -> 1.32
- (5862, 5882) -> 1.232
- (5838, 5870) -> 1.169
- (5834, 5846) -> 1.356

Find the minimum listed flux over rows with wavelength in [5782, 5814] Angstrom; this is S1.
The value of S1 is 1.176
